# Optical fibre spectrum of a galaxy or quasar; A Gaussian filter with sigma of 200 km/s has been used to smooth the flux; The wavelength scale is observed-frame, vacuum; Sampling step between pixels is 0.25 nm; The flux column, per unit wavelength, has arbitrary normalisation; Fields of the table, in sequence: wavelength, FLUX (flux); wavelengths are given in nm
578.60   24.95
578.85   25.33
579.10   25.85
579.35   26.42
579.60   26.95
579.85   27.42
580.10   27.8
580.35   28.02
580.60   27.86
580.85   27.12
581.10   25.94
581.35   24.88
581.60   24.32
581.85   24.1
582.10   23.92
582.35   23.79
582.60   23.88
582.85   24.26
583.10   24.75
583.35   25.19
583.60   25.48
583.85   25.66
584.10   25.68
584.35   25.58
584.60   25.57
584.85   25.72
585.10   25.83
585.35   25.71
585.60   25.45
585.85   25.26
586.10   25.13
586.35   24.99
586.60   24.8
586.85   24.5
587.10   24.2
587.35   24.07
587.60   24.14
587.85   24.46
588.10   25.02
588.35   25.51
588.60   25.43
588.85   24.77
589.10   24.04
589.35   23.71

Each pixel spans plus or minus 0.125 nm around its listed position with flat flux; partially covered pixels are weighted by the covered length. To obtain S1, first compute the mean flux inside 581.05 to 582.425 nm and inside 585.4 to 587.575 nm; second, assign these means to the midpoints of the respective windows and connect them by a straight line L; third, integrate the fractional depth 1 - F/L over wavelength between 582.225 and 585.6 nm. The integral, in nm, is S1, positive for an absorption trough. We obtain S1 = -0.08 nm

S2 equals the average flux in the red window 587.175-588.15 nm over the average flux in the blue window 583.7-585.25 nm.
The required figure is 0.95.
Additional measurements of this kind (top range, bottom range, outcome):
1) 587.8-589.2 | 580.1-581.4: 0.92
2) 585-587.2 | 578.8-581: 0.93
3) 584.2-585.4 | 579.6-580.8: 0.93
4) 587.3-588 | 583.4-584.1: 0.95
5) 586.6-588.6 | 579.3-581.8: 0.93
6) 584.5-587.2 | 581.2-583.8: 1.03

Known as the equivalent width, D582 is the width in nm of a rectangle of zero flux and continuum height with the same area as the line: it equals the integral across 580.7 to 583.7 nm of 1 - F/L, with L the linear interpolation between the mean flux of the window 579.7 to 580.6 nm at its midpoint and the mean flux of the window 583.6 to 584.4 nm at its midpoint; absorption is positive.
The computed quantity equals 0.20 nm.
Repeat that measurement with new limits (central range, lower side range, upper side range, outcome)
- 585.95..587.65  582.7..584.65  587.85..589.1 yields 0.034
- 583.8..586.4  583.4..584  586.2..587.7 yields -0.046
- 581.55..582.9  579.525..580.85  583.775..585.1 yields 0.134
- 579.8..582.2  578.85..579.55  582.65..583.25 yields -0.077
